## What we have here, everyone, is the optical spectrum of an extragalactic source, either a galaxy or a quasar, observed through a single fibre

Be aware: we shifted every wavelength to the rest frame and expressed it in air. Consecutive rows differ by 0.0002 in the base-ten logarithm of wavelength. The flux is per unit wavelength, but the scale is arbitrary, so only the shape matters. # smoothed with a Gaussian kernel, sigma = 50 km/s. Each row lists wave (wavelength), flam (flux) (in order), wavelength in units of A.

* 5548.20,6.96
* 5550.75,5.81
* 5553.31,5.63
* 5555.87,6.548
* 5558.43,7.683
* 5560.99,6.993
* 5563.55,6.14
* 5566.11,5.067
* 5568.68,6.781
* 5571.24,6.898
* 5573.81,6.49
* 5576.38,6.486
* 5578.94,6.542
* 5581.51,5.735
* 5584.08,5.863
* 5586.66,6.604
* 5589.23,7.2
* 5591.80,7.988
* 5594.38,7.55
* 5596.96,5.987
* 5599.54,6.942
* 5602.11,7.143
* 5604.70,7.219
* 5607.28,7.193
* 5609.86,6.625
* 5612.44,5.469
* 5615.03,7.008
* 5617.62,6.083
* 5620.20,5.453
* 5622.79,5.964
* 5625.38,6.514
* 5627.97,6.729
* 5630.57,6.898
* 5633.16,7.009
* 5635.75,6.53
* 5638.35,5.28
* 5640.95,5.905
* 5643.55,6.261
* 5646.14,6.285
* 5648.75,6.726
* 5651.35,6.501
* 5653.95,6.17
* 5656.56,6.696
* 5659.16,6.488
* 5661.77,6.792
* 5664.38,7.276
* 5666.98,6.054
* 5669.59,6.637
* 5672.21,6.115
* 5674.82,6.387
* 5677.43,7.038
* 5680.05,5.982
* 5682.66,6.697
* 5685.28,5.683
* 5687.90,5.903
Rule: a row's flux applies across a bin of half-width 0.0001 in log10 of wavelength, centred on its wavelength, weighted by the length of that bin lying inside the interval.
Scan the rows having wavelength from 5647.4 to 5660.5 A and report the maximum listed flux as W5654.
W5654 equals 6.726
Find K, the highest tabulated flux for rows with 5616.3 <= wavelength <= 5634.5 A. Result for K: 7.009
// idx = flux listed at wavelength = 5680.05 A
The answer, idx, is 5.982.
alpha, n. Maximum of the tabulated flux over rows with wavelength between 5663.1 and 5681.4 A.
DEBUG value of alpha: 7.276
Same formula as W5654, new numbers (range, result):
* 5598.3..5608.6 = 7.219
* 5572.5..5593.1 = 7.988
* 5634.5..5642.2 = 6.53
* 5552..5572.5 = 7.683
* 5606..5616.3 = 7.193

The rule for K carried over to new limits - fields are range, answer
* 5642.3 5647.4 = 6.285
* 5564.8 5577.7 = 6.898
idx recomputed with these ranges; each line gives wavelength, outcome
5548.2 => 6.96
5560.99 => 6.993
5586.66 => 6.604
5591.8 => 7.988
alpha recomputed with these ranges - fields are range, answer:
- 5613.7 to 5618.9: 7.008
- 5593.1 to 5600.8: 7.55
